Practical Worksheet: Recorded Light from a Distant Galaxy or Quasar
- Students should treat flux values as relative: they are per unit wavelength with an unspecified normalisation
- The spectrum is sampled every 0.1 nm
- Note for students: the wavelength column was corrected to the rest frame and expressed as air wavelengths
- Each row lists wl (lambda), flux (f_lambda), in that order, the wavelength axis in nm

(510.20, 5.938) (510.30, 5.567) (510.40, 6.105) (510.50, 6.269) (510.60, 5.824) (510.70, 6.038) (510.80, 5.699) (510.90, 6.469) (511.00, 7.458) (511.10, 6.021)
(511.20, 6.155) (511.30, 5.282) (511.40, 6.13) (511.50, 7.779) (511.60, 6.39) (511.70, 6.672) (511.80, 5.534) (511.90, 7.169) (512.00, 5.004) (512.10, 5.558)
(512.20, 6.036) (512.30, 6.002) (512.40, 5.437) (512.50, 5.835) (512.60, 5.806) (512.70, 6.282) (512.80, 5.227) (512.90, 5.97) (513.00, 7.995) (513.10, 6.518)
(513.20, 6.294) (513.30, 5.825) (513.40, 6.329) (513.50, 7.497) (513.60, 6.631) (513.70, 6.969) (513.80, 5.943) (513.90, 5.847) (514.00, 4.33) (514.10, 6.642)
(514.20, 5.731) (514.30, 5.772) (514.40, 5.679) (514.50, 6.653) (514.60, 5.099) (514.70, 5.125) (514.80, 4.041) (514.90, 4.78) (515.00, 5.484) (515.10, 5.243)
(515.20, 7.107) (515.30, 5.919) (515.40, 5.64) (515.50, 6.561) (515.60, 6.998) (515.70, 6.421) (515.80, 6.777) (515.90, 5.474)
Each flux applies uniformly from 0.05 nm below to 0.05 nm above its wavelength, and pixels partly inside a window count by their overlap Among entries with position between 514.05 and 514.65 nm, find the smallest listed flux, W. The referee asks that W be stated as 5.099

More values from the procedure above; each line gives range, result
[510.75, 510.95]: 5.699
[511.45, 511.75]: 6.39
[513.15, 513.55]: 5.825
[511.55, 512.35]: 5.004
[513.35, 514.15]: 4.33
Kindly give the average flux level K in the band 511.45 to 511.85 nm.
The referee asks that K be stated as 6.59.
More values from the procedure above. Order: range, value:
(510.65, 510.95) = 6.07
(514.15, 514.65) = 5.79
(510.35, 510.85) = 5.99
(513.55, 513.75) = 6.8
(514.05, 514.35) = 6.05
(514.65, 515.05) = 4.86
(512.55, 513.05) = 6.26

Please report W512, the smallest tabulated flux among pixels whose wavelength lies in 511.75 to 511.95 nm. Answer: 5.534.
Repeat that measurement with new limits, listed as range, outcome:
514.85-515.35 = 4.78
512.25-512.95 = 5.227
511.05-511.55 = 5.282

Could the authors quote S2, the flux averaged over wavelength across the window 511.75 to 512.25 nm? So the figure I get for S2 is 5.86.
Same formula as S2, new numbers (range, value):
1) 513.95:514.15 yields 5.49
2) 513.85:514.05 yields 5.09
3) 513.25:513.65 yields 6.57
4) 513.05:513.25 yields 6.41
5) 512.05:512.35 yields 5.87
